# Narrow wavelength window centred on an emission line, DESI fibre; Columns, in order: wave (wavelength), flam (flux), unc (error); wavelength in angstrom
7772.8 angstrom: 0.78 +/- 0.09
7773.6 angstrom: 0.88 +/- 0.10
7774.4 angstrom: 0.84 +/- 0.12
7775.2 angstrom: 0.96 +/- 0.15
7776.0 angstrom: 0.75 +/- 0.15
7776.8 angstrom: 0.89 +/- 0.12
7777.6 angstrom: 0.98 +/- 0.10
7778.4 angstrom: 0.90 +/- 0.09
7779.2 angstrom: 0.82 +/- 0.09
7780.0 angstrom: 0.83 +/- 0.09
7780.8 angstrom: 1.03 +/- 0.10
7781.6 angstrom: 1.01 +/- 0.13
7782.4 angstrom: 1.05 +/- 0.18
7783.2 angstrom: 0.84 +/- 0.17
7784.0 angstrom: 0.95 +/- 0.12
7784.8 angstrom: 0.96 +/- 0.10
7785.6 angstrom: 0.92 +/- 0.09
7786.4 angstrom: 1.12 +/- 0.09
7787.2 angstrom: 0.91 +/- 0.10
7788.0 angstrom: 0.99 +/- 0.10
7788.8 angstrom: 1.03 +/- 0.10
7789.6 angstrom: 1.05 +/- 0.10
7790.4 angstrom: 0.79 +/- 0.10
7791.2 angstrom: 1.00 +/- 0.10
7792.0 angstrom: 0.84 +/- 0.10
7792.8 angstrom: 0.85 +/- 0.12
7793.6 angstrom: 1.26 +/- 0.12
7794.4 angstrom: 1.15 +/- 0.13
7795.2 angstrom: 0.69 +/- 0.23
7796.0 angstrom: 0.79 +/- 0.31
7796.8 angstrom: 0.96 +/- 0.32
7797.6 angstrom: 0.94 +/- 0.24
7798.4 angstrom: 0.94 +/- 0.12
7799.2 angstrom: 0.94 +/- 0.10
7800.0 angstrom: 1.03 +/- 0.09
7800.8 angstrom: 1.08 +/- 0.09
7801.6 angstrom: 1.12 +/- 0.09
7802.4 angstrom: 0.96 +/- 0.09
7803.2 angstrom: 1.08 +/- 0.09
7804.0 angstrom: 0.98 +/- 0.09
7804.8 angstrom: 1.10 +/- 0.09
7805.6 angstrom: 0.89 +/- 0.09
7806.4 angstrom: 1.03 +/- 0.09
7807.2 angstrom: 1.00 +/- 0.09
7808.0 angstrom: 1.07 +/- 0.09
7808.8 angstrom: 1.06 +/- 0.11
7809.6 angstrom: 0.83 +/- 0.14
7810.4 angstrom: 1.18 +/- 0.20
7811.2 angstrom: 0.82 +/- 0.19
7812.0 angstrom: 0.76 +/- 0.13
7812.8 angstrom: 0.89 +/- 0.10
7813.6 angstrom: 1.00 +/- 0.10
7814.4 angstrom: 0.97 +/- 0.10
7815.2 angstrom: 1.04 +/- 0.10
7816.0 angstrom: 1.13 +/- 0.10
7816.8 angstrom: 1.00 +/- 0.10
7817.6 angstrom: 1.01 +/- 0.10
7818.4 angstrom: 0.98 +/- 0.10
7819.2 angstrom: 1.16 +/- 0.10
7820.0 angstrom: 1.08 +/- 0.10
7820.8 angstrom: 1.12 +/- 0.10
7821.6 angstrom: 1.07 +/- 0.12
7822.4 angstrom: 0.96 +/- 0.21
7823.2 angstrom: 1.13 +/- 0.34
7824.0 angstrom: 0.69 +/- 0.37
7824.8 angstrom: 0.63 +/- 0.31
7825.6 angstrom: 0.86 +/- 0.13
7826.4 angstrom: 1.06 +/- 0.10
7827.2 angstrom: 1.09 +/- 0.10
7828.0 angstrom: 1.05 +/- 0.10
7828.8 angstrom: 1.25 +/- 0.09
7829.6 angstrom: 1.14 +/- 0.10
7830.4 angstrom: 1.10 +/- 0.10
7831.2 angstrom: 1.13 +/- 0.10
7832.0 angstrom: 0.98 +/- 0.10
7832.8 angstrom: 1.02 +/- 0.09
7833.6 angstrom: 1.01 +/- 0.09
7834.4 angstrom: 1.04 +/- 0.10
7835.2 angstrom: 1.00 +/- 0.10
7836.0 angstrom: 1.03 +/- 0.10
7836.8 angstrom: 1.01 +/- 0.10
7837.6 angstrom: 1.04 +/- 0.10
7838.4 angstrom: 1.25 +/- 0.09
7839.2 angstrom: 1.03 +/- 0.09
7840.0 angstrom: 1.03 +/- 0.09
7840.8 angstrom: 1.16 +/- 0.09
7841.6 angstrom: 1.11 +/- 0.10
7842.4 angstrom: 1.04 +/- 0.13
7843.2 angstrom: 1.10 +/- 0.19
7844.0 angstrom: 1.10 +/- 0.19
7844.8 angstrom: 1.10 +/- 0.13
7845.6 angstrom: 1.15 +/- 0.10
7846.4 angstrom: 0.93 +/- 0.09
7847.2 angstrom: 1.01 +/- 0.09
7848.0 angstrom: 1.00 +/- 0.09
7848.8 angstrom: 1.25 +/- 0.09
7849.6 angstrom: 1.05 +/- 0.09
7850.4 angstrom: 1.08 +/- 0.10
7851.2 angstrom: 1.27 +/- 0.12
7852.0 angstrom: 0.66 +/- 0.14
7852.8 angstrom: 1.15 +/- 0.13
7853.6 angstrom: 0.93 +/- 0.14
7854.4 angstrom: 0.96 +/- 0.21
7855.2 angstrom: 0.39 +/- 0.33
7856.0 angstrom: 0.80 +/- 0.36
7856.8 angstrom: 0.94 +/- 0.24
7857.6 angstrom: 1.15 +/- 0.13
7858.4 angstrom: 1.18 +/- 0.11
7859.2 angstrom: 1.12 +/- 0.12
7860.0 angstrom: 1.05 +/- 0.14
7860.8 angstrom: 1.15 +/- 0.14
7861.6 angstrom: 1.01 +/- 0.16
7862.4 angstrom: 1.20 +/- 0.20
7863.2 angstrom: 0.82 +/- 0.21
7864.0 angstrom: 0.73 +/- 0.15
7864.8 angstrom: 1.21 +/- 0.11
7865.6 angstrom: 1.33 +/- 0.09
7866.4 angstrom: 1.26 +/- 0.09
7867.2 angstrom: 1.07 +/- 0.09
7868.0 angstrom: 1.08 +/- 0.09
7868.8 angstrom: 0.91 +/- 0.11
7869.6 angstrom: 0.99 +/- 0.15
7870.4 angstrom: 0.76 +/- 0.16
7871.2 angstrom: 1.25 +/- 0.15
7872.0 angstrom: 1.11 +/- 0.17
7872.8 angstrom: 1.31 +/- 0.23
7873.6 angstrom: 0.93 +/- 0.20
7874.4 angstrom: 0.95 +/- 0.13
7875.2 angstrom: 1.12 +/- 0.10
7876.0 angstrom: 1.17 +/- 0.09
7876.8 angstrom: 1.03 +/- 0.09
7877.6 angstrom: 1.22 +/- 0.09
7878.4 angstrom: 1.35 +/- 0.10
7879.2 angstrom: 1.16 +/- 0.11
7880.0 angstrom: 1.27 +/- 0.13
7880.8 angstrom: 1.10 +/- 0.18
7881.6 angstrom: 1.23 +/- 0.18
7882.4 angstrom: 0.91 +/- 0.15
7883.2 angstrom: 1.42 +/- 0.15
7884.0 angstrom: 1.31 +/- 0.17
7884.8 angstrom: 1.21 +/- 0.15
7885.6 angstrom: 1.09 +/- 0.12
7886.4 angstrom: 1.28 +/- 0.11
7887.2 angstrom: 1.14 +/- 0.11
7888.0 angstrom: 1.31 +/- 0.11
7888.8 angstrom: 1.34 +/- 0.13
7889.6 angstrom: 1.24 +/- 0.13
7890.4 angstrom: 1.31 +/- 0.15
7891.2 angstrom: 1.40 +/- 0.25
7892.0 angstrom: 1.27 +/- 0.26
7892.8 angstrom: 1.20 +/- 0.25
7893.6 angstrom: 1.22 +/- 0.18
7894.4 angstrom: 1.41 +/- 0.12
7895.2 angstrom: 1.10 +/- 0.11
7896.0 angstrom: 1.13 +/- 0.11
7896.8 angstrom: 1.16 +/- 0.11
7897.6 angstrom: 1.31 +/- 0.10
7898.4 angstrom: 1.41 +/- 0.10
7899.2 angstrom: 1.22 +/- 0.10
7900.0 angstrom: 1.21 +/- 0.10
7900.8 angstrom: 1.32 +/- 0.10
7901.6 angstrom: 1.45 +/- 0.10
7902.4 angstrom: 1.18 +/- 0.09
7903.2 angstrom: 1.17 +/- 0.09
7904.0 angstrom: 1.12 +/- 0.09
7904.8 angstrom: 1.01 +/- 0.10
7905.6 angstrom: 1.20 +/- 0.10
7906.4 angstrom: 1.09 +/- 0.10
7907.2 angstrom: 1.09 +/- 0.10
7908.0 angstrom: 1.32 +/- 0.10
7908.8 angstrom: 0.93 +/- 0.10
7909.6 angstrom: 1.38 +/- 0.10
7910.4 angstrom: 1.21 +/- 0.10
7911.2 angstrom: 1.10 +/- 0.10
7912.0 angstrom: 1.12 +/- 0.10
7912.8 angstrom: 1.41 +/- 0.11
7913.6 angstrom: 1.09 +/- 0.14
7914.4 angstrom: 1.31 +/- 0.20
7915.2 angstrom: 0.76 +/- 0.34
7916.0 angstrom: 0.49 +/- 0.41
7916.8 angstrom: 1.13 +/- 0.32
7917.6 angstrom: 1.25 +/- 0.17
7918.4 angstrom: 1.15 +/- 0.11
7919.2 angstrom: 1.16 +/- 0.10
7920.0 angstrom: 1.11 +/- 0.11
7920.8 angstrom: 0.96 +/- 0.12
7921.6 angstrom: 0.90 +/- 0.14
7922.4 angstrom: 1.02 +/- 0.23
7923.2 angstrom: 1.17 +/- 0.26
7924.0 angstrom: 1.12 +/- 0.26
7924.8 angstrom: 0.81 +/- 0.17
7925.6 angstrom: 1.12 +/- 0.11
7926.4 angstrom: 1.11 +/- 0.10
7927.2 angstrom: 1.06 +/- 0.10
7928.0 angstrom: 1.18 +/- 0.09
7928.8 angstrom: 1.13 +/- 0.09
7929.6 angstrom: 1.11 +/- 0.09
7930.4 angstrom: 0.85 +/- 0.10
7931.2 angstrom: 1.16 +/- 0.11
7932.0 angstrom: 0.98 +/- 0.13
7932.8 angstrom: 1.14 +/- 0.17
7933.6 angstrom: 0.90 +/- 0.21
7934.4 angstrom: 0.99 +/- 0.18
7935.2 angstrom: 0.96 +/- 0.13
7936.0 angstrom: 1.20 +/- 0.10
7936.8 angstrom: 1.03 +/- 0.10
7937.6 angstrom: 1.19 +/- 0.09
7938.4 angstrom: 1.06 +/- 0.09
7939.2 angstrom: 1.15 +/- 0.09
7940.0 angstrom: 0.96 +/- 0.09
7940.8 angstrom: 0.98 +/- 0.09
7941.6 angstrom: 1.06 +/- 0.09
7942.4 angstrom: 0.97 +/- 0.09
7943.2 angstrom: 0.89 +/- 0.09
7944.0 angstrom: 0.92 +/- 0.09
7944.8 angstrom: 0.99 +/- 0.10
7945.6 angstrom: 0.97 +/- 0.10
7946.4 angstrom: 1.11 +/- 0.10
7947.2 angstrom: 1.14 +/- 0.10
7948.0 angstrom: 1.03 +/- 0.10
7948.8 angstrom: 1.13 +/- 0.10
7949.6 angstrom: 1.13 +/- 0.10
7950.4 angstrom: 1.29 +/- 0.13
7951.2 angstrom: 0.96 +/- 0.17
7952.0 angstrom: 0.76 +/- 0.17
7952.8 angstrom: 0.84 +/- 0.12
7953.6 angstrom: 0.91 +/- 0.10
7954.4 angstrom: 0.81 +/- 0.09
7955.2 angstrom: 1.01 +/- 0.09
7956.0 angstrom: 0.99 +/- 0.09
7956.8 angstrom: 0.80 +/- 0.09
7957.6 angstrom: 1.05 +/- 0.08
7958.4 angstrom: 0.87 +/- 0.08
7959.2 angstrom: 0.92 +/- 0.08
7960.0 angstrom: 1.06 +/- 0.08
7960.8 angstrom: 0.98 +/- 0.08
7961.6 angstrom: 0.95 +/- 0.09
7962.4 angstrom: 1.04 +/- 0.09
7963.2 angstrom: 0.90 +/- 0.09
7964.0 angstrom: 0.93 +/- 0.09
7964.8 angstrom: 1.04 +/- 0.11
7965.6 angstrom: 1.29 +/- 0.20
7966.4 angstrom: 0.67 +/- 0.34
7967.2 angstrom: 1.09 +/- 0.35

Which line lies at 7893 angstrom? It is C III] 1909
